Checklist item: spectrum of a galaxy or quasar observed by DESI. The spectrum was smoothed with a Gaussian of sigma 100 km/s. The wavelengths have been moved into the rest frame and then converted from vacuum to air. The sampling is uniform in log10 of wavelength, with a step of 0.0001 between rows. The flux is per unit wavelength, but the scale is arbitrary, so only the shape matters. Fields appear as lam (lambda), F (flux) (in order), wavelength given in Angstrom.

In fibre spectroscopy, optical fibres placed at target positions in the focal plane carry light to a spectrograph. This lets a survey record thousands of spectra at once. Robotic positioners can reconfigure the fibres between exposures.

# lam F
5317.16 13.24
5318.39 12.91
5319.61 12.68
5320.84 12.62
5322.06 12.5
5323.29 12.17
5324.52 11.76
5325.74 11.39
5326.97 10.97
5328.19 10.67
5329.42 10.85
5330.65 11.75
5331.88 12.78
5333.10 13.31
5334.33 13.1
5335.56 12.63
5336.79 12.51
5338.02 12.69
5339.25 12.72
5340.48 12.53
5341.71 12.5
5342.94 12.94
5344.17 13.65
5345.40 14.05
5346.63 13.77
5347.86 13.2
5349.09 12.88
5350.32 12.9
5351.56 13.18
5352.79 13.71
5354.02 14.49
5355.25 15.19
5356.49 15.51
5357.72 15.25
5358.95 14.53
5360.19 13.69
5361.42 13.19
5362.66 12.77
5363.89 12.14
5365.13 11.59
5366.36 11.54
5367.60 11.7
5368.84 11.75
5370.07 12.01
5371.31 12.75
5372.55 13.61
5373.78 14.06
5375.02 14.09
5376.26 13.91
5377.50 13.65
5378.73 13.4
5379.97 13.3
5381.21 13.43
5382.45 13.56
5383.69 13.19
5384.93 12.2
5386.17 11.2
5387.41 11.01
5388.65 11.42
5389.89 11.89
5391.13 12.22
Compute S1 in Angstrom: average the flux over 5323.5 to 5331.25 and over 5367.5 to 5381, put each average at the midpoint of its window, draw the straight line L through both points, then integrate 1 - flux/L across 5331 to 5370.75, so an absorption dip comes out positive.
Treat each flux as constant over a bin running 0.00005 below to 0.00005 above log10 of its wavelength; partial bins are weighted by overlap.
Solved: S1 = -3.0 Angstrom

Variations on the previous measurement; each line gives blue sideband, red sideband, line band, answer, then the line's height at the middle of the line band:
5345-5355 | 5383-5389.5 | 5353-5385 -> -1.8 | 12.7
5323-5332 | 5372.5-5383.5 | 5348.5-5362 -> -1.5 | 12.7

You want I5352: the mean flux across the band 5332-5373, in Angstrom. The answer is 13.1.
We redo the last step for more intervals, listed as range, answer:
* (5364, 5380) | 12.8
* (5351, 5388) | 13.2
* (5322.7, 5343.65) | 12.2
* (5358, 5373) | 12.6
